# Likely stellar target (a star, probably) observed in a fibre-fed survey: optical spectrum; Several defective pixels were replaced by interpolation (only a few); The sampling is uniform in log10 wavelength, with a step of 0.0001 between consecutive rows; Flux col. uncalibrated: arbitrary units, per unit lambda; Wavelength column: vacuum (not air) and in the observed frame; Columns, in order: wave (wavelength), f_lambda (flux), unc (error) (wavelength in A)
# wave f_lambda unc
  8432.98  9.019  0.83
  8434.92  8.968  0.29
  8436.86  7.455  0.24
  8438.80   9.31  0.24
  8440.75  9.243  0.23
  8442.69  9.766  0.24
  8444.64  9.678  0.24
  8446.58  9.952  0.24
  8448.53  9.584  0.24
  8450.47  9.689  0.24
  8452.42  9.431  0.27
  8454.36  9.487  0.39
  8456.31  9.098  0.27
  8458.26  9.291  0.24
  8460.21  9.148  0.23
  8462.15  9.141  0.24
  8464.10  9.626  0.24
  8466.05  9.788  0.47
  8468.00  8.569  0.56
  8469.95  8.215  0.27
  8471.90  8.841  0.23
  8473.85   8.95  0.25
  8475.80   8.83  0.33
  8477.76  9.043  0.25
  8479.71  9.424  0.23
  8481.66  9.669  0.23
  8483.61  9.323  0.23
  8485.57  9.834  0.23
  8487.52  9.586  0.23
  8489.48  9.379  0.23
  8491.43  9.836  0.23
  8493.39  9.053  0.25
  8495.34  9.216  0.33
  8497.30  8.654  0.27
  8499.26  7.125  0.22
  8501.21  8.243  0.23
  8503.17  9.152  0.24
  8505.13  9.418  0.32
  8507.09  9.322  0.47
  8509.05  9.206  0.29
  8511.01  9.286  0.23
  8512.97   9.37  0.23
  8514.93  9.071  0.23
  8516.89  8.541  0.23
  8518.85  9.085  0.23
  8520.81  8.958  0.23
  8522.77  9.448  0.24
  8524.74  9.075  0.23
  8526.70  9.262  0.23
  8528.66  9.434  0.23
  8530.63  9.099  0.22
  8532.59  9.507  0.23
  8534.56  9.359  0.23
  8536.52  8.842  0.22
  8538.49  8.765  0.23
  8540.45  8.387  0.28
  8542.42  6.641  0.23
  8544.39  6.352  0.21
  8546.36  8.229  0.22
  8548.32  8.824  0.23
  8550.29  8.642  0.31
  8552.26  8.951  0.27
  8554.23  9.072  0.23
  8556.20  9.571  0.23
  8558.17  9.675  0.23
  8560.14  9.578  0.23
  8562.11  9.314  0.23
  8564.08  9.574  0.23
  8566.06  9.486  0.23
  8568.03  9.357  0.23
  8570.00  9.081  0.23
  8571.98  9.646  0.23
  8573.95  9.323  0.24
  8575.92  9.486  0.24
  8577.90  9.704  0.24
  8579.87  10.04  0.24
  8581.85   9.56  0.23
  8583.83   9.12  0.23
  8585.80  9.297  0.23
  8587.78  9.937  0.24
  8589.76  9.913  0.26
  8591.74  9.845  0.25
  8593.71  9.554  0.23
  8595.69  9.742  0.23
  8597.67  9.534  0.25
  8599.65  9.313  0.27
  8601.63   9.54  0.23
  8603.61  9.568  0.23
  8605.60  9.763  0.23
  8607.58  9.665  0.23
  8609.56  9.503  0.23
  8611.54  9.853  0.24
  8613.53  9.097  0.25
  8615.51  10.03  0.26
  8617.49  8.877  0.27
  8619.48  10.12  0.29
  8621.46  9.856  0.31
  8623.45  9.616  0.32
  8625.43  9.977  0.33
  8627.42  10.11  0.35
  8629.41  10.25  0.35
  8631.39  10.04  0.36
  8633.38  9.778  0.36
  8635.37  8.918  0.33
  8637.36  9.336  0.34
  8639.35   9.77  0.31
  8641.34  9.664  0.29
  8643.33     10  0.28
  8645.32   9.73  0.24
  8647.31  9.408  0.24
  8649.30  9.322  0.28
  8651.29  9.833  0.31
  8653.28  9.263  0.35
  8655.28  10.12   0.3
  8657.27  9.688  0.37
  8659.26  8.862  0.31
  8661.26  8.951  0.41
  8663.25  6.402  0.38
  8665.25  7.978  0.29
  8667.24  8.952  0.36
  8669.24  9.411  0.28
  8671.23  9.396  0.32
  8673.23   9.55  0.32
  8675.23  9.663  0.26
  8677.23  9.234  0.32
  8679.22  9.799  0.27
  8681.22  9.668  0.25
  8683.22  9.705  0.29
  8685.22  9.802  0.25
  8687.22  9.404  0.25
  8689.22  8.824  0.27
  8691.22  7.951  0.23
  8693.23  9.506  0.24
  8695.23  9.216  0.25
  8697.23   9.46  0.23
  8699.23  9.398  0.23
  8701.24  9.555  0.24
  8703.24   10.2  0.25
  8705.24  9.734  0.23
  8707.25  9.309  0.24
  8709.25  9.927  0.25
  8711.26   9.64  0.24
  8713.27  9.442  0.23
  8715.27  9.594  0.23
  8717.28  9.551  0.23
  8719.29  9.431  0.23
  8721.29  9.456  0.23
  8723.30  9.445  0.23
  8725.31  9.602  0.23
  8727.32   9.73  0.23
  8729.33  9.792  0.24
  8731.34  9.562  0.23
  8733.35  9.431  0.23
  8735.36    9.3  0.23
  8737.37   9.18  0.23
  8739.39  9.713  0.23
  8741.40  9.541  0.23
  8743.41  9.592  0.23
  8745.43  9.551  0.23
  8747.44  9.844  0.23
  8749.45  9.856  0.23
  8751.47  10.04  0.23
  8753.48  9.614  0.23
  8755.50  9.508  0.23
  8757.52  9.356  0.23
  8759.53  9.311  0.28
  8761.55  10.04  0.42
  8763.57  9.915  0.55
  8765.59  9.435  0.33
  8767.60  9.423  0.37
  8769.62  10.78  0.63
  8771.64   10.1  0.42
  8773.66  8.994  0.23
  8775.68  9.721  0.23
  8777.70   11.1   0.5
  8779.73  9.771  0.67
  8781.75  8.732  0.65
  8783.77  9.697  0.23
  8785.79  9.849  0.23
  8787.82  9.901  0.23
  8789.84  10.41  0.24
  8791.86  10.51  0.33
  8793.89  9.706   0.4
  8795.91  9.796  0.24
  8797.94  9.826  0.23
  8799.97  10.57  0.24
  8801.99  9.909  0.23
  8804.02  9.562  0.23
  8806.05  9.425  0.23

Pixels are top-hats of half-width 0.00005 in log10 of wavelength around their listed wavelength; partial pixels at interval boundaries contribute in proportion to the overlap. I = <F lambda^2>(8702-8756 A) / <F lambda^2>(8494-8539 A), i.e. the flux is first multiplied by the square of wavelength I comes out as 1.12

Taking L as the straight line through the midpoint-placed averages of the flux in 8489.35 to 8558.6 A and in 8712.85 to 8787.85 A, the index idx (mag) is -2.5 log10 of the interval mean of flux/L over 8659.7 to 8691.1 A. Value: 0.04 mag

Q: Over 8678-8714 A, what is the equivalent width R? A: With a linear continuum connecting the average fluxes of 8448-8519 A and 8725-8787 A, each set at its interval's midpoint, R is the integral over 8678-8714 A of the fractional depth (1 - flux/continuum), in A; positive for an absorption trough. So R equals 0.3 A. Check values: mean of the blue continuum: 9.15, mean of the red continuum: 9.68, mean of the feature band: 9.47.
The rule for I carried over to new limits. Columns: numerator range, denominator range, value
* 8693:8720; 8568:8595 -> 1.03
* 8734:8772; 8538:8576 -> 1.14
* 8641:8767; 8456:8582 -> 1.09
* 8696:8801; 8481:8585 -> 1.12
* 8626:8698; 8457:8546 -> 1.08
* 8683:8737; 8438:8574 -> 1.09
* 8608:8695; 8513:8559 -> 1.10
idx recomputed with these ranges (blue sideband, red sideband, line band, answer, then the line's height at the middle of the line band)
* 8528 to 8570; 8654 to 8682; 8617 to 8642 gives -0.08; 9.04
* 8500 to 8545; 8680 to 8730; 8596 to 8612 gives -0.05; 9.15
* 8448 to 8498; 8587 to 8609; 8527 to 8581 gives 0.06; 9.52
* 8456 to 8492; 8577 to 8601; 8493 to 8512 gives 0.06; 9.34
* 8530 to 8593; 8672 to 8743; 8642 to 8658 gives -0.04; 9.35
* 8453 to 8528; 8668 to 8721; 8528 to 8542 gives 0.03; 9.2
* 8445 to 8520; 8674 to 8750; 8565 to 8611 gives -0.03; 9.33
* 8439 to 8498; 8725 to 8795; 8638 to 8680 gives 0.03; 9.59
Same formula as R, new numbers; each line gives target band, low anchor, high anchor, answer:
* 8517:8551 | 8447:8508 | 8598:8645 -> 2.4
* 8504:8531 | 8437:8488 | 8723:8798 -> 0.5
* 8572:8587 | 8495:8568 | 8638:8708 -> -0.8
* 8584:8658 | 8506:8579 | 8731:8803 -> -2.9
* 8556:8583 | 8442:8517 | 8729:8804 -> -0.4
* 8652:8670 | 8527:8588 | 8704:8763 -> 1.0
